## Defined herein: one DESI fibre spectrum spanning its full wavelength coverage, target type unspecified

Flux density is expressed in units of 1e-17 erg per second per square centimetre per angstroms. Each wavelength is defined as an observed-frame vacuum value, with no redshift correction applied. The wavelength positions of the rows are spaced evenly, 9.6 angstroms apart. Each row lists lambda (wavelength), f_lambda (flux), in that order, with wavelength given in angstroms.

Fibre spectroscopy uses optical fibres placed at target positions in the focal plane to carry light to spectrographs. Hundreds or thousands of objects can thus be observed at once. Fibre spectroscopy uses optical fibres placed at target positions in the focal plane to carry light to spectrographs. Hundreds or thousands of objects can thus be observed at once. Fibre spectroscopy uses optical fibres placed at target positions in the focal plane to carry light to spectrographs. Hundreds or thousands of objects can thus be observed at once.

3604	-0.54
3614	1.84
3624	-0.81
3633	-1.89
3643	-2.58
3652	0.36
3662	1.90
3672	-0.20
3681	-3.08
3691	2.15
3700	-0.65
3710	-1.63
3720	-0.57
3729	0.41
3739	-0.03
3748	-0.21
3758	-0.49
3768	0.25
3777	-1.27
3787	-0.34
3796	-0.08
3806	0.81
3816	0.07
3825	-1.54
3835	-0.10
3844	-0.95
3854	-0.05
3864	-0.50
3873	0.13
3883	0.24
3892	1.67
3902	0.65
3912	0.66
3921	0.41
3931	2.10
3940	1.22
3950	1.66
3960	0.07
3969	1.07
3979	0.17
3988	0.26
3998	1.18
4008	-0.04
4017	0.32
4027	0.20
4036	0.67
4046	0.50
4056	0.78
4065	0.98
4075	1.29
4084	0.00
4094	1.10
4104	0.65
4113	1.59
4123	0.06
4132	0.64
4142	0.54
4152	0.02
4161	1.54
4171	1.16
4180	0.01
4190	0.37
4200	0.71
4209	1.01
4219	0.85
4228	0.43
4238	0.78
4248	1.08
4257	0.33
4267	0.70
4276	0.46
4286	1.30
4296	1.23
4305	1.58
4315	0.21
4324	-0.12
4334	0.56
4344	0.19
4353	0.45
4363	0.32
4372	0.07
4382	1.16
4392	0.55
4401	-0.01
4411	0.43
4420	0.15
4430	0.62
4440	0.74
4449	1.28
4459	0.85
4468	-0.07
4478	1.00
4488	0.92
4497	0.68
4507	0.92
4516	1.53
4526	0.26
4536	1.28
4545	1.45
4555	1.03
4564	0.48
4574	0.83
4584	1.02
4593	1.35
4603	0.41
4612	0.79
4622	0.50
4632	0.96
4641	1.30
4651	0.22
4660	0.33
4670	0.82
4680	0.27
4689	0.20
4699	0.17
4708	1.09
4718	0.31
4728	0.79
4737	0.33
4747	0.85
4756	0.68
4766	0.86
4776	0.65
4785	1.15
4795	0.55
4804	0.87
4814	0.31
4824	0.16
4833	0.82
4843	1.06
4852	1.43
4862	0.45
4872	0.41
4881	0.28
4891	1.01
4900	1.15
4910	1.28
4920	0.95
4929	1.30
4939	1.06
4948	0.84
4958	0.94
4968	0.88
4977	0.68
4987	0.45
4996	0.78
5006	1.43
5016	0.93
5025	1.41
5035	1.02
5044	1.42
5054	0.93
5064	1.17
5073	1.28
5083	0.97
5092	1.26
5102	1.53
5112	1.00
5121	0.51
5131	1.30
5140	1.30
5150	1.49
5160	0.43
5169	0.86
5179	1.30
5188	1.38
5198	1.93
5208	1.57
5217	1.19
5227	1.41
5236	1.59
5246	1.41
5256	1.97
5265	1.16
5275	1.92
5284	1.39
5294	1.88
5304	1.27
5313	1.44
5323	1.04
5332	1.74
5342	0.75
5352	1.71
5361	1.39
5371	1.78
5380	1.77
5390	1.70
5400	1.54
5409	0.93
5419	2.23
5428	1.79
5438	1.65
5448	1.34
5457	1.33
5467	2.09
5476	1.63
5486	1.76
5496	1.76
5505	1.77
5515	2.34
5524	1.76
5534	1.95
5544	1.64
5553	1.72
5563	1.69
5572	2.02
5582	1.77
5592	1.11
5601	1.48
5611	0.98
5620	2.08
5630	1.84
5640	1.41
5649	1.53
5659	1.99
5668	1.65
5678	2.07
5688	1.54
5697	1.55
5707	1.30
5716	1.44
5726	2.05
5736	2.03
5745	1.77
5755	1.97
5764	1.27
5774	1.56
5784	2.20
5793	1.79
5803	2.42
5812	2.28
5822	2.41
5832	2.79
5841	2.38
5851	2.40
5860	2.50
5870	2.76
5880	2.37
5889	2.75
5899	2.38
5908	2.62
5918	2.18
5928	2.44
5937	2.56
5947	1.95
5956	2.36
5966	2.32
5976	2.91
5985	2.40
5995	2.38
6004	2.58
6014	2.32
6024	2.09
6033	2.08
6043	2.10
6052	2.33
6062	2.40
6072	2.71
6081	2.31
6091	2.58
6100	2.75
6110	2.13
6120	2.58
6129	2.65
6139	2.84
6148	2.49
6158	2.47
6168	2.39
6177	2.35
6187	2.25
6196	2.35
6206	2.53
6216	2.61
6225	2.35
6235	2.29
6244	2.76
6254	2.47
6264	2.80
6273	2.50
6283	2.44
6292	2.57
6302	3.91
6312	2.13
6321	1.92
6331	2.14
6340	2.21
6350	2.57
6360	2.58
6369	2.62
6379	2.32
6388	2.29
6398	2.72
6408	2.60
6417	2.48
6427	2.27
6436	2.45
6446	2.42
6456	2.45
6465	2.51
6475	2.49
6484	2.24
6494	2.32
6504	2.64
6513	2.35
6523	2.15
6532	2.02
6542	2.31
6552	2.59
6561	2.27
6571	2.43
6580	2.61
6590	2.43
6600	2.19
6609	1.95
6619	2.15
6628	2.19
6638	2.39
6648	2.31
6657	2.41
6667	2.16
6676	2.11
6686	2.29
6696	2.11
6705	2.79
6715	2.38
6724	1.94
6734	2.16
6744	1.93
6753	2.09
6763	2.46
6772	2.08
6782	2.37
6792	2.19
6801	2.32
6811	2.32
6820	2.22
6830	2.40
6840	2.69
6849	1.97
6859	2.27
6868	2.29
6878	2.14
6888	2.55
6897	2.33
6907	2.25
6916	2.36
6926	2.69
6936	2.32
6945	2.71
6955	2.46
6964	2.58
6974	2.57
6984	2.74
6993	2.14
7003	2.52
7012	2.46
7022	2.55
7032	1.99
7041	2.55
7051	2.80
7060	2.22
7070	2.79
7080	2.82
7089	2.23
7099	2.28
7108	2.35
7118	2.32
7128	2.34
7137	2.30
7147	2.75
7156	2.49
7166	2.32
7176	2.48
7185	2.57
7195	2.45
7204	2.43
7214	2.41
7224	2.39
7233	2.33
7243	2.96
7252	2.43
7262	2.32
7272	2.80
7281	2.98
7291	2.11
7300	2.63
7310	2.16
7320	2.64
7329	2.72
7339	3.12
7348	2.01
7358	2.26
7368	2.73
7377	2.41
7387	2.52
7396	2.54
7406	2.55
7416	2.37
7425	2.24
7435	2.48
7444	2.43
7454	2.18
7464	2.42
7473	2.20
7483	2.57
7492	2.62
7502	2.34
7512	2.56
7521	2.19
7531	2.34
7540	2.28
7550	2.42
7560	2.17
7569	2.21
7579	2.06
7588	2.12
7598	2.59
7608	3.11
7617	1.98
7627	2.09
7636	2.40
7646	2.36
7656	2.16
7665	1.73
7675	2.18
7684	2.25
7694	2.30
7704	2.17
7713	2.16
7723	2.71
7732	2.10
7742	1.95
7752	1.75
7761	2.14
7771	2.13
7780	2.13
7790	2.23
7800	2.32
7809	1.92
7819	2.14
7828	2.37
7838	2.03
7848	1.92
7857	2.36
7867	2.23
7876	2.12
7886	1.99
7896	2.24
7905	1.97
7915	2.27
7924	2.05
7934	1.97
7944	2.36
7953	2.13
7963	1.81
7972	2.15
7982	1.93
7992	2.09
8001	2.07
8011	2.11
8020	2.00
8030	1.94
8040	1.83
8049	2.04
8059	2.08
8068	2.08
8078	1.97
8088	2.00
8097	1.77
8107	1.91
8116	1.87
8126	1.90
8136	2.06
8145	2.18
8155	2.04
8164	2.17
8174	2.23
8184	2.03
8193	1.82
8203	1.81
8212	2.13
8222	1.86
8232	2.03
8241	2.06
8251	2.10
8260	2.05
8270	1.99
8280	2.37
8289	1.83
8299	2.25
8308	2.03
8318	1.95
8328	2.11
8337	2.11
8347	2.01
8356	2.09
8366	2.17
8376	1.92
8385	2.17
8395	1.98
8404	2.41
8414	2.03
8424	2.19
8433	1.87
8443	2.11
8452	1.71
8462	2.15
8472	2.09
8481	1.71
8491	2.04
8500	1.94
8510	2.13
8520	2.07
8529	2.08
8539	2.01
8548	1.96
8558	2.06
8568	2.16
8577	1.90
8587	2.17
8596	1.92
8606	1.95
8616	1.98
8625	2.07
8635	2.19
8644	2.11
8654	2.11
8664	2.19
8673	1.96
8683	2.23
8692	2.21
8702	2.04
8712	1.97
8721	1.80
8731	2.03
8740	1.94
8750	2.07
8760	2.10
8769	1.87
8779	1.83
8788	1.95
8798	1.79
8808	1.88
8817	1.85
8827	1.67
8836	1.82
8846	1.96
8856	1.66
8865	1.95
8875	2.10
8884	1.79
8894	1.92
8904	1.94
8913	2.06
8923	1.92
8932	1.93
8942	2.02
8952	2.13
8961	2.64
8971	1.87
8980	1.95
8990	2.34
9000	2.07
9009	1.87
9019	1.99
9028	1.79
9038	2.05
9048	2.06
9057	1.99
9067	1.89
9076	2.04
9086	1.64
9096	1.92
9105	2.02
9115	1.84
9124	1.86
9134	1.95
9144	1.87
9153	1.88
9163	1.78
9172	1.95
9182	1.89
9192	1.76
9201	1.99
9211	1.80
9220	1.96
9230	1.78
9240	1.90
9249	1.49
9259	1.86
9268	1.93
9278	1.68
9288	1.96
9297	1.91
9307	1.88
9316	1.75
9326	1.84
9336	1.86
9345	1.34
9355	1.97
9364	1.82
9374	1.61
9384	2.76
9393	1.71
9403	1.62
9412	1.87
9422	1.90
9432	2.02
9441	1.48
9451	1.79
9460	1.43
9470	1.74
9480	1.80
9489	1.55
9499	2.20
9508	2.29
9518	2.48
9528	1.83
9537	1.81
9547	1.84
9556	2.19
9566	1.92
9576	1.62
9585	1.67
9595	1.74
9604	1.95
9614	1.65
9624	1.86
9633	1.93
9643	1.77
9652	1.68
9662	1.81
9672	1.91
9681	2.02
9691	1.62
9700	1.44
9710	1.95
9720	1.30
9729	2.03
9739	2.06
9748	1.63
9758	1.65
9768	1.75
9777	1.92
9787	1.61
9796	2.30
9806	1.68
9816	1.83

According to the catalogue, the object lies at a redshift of 0.301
